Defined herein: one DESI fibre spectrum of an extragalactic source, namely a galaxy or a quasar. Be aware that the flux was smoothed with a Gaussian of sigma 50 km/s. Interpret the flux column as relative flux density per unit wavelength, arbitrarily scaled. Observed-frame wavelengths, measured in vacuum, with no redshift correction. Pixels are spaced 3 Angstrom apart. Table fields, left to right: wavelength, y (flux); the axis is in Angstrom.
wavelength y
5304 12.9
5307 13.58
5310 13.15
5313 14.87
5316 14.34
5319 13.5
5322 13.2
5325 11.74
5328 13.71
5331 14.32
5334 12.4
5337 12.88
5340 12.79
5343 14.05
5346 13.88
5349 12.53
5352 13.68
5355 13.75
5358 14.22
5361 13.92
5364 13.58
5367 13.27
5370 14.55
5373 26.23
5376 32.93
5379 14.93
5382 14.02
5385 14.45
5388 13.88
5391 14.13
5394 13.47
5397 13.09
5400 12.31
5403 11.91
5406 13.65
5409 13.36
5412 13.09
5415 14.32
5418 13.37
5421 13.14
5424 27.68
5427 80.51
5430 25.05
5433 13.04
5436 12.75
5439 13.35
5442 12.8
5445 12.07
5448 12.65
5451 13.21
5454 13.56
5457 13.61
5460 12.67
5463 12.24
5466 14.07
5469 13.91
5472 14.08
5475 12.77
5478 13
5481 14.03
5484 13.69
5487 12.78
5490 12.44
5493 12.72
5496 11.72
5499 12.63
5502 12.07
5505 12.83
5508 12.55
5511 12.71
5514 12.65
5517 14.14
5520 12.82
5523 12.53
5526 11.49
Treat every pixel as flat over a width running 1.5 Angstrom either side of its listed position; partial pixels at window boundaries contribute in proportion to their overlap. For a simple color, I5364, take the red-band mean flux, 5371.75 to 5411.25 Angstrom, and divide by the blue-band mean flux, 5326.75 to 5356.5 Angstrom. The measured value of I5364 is 1.2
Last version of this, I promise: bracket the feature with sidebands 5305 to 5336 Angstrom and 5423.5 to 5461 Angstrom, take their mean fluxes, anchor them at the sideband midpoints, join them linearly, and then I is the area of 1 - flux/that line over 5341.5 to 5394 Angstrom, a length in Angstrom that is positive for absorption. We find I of 1.2 Angstrom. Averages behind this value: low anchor 13.5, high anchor 20.1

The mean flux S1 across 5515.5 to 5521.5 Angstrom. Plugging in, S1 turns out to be 13.5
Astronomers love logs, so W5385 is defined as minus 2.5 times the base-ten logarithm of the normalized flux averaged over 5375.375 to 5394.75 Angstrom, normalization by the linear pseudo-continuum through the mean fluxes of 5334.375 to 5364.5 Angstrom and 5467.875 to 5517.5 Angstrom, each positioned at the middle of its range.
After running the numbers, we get -0.212 mag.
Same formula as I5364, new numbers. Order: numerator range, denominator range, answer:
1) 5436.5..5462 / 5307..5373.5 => 0.93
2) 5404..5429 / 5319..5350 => 1.78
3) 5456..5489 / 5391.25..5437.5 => 0.69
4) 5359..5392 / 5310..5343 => 1.26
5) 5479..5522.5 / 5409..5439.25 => 0.57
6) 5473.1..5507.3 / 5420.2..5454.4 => 0.60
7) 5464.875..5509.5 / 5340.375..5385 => 0.81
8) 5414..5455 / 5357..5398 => 1.23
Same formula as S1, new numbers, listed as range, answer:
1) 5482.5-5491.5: 13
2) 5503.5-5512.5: 12.7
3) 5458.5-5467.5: 13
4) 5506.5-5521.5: 13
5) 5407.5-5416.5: 13.6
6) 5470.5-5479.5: 13.3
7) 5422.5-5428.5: 54.1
